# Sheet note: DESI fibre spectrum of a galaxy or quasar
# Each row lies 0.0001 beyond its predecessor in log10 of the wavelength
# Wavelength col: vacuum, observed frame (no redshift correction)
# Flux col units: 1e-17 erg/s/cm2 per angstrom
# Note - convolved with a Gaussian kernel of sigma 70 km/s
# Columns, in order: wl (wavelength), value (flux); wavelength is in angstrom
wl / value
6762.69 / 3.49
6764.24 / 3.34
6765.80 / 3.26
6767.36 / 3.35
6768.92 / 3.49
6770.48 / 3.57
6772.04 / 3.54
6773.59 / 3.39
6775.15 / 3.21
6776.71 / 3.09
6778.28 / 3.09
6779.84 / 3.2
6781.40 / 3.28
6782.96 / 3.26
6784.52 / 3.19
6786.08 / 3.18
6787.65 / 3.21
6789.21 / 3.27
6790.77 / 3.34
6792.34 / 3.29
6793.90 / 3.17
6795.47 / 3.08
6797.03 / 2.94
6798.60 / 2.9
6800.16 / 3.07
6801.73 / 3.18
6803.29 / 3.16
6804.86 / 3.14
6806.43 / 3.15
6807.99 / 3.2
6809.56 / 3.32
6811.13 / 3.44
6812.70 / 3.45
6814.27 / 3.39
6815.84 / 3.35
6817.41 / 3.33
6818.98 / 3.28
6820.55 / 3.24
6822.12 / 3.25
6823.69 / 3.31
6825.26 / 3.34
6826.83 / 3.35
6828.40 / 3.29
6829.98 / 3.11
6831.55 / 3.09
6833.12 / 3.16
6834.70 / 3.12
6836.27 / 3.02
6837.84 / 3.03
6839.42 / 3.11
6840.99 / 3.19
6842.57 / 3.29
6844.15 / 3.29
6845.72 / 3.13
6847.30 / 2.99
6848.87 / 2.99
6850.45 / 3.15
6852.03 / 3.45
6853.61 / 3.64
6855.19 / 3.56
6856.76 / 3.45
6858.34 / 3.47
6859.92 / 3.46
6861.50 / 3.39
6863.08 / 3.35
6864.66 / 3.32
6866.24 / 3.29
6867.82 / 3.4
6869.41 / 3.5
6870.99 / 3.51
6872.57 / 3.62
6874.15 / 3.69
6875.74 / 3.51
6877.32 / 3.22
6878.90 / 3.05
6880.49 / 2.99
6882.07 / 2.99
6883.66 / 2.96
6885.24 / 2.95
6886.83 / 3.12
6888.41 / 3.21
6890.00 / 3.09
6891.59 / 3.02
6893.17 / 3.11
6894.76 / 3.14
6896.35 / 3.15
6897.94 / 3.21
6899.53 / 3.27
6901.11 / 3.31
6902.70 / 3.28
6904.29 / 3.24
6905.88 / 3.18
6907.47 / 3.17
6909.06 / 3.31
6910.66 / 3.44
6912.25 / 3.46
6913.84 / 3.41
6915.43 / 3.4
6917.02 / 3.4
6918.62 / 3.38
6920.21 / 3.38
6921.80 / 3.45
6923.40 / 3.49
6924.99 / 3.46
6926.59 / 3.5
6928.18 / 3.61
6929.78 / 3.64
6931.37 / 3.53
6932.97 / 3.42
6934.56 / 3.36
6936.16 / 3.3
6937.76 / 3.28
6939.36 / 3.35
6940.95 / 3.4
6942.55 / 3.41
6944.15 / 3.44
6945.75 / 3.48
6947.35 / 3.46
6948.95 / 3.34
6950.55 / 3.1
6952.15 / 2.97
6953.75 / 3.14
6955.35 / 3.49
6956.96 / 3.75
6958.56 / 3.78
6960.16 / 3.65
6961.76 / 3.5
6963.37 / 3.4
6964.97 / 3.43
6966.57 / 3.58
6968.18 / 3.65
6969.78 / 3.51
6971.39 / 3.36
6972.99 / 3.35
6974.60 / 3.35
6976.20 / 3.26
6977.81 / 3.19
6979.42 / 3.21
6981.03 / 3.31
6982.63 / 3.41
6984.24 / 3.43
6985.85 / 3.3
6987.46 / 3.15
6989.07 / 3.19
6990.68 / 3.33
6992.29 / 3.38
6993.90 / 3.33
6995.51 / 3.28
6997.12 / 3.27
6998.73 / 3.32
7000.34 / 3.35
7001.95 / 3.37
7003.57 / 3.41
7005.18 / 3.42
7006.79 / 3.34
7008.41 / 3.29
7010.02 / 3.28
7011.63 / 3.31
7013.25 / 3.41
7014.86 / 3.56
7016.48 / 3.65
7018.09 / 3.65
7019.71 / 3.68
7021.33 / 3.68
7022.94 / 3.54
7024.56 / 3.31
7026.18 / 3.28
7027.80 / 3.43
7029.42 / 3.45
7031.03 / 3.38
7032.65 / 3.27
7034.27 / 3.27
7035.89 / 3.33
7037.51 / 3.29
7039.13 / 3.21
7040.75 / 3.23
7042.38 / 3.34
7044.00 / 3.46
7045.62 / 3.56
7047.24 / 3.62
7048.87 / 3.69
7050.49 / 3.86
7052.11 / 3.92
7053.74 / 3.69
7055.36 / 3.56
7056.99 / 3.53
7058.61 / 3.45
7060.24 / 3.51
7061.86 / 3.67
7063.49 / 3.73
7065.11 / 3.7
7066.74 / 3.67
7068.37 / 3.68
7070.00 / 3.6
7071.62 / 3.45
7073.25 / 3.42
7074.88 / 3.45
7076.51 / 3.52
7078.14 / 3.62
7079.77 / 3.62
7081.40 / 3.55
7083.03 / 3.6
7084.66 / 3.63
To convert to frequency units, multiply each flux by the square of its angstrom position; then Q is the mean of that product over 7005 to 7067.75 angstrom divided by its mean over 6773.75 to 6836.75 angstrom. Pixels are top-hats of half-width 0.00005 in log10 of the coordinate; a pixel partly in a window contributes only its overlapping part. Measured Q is 1.16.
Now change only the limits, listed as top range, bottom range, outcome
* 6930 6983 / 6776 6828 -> 1.10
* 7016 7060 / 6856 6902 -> 1.12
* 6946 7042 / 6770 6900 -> 1.09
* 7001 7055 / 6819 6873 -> 1.11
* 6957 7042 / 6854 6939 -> 1.05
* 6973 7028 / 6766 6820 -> 1.10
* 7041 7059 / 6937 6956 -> 1.12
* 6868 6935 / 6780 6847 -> 1.06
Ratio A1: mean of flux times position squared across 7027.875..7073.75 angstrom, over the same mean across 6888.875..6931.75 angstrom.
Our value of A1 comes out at 1.10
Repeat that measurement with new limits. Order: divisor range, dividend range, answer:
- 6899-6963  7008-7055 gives 1.05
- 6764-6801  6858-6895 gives 1.04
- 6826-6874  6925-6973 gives 1.07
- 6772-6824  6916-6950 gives 1.11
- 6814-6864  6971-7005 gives 1.06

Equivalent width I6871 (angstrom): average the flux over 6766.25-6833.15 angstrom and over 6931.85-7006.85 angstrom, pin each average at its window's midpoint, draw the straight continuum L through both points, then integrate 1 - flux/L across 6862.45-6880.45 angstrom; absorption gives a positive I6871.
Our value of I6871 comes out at -0.5 angstrom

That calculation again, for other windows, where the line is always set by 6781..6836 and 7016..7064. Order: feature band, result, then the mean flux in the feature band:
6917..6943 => -0.49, 3.43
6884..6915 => 1.12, 3.21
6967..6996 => 0.82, 3.34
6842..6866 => -0.37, 3.33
